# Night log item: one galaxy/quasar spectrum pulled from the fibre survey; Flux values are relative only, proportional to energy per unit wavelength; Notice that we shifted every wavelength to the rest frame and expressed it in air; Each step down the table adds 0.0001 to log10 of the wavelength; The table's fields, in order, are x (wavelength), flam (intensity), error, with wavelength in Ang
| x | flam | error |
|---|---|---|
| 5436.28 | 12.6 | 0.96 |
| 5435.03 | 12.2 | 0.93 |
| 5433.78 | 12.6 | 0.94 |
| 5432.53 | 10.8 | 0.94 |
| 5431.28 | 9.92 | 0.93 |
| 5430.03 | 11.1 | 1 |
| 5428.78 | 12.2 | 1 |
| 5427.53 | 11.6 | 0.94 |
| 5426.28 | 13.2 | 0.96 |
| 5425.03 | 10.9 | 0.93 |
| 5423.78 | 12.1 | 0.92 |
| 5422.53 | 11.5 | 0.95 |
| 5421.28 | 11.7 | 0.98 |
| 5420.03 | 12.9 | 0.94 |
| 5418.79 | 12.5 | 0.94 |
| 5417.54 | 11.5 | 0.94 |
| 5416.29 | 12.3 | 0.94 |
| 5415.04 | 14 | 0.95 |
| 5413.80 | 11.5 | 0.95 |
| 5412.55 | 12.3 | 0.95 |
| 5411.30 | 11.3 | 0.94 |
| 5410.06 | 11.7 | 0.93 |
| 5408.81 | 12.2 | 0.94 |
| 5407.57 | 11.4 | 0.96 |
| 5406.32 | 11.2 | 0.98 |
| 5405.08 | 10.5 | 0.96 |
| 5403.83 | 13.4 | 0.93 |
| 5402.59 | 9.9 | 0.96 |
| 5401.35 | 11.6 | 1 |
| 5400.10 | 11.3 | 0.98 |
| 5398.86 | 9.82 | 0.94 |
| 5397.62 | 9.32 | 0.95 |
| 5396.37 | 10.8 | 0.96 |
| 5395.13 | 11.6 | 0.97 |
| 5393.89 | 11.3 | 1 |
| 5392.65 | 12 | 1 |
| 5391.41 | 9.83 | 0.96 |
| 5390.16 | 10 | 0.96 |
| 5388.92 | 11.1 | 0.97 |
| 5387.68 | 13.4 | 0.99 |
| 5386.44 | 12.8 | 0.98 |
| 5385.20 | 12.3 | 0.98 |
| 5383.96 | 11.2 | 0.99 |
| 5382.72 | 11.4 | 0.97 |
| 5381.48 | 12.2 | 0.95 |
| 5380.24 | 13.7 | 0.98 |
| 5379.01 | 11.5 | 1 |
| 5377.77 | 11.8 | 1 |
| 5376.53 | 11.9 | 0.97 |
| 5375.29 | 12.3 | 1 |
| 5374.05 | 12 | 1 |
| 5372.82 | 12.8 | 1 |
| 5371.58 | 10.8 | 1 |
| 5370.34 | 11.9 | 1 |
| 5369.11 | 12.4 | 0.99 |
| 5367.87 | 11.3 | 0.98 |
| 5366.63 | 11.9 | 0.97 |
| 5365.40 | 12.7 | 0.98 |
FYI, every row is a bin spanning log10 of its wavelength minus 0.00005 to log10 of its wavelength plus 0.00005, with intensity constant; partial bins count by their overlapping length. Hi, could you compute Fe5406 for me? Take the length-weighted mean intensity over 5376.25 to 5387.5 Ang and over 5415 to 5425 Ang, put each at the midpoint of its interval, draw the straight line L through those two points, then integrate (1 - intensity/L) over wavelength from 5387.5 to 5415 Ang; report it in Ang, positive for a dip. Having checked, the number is 2.0 Ang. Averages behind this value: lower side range 12.1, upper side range 12.1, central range 11.3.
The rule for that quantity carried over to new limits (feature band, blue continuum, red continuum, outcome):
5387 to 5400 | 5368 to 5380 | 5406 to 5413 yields 1.0 Ang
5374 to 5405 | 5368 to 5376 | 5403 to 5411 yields 0.8 Ang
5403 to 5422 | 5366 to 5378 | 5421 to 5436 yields -0.4 Ang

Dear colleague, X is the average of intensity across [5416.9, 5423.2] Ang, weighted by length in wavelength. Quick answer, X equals 12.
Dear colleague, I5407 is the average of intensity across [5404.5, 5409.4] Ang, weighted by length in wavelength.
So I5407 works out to 11.3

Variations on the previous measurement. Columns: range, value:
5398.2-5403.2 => 10.7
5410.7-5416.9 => 12.3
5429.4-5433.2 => 10.6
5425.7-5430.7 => 12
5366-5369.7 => 11.9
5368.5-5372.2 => 11.7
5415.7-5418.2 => 11.9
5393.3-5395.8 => 11.5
